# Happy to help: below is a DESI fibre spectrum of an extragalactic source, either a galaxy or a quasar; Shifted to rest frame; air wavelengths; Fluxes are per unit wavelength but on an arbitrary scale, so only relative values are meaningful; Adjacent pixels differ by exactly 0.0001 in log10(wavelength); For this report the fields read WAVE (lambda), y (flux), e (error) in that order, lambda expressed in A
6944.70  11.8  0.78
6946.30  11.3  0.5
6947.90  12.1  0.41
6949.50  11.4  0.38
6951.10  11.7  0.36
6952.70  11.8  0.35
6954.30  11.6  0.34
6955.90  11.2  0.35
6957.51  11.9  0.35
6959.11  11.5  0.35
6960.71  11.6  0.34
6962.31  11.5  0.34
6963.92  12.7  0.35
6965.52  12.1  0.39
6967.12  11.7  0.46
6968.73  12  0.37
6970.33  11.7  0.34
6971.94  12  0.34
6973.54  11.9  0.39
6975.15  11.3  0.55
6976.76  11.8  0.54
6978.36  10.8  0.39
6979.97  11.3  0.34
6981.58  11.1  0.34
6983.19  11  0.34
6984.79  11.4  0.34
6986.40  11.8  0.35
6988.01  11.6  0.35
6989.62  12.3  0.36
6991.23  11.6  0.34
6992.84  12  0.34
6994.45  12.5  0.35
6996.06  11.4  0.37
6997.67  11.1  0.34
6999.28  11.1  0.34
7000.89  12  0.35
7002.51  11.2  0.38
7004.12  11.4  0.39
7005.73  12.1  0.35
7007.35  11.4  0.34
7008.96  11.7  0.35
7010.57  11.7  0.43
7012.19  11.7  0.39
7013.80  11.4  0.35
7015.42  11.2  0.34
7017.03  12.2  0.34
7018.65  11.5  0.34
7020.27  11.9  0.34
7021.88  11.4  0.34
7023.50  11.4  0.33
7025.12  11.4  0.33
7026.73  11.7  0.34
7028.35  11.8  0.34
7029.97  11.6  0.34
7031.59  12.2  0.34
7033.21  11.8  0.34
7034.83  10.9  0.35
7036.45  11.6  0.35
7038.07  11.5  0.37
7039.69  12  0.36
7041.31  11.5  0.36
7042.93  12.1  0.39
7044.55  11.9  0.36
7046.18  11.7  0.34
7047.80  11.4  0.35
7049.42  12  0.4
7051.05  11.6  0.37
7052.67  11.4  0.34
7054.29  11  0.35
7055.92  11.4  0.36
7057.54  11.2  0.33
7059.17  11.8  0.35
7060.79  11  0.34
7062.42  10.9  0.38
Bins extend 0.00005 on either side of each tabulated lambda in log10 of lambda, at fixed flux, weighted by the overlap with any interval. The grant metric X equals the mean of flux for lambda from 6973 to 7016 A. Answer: 11.5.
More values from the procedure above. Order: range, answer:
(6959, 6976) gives 11.8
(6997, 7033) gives 11.6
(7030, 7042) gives 11.6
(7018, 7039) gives 11.6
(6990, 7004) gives 11.6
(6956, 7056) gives 11.6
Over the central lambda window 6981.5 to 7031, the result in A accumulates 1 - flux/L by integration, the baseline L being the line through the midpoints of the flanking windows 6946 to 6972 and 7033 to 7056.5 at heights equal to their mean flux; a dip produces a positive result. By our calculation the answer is 0.21 A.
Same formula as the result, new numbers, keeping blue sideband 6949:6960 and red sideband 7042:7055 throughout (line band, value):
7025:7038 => 0.0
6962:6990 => -0.1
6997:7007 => 0.1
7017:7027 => 0.0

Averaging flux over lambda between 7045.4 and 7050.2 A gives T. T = 11.7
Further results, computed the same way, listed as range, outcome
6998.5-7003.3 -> 11.4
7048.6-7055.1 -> 11.5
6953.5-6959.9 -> 11.5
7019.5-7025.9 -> 11.5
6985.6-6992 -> 11.8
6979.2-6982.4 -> 11.2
